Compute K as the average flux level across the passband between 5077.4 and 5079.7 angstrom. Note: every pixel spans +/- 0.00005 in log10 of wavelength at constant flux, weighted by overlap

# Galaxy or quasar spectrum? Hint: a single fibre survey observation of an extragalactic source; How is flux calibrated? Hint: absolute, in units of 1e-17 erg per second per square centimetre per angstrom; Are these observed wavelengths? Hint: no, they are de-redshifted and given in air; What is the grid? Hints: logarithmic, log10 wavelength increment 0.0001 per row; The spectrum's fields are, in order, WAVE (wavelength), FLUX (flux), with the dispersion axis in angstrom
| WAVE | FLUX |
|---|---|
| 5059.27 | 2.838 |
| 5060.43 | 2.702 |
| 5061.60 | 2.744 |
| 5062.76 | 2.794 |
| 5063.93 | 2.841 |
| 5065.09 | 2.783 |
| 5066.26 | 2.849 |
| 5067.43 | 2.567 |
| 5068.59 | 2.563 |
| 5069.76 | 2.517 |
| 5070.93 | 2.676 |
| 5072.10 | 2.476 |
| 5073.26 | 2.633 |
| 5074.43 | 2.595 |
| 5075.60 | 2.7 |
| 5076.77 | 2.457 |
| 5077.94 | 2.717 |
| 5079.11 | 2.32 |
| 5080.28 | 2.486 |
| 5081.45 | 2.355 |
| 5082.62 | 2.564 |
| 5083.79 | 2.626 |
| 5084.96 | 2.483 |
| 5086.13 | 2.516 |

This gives 2.51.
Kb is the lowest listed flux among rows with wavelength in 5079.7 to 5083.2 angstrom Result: 2.355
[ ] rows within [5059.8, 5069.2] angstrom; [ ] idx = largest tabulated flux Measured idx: 2.849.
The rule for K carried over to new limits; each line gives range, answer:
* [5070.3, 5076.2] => 2.61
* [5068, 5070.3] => 2.55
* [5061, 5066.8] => 2.8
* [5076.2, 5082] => 2.47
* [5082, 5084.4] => 2.59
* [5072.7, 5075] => 2.61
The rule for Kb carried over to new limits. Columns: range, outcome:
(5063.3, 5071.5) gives 2.517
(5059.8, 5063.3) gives 2.702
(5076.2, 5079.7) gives 2.32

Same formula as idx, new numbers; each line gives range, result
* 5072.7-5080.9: 2.717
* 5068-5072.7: 2.676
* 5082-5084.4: 2.626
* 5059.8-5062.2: 2.744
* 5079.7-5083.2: 2.564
